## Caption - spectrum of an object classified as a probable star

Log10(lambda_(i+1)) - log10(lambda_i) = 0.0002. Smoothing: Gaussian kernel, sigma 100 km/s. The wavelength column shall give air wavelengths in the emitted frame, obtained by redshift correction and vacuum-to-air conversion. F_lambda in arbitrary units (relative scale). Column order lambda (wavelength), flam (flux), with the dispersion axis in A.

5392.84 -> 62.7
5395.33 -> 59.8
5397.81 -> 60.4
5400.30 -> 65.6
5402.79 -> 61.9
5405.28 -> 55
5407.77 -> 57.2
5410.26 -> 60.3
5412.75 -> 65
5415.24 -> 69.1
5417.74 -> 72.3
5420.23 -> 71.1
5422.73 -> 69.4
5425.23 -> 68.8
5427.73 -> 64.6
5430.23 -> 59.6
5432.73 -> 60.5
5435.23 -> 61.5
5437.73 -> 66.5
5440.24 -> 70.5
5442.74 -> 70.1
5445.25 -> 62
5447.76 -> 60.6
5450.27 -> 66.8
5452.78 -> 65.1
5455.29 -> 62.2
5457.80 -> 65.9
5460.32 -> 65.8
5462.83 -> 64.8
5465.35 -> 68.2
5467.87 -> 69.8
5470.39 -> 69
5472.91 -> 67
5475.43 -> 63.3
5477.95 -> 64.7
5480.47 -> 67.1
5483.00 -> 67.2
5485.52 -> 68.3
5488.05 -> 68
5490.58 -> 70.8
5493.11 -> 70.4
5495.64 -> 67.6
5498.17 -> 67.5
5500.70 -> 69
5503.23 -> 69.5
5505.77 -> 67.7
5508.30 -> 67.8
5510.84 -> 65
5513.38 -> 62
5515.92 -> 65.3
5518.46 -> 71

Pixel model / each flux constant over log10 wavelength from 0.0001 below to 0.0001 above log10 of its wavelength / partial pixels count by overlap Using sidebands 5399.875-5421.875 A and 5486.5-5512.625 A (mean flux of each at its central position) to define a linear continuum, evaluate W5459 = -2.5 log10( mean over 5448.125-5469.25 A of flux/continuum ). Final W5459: 0.01 mag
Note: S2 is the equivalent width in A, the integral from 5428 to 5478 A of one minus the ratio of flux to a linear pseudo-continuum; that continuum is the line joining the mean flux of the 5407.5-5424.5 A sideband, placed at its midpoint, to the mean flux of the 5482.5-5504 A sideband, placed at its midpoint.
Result 1.9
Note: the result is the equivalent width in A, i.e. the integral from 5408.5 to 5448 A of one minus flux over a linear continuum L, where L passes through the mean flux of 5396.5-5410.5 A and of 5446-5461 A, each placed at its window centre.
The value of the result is -2.3 A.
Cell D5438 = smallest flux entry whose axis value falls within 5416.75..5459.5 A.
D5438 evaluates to 59.6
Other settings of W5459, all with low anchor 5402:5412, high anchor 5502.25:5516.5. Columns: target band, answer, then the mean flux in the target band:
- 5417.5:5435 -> -0.10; 66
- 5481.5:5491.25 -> -0.06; 68.4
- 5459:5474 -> -0.07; 67.4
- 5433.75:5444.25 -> -0.10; 66.9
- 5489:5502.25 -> -0.06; 69.1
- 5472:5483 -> -0.03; 65.7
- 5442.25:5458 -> -0.04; 64.3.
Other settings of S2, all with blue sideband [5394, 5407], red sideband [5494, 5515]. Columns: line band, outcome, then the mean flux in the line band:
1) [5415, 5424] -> -1.32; 70.6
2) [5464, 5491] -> -0.89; 67.5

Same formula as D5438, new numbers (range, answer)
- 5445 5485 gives 60.6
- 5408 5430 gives 60.3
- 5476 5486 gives 64.7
